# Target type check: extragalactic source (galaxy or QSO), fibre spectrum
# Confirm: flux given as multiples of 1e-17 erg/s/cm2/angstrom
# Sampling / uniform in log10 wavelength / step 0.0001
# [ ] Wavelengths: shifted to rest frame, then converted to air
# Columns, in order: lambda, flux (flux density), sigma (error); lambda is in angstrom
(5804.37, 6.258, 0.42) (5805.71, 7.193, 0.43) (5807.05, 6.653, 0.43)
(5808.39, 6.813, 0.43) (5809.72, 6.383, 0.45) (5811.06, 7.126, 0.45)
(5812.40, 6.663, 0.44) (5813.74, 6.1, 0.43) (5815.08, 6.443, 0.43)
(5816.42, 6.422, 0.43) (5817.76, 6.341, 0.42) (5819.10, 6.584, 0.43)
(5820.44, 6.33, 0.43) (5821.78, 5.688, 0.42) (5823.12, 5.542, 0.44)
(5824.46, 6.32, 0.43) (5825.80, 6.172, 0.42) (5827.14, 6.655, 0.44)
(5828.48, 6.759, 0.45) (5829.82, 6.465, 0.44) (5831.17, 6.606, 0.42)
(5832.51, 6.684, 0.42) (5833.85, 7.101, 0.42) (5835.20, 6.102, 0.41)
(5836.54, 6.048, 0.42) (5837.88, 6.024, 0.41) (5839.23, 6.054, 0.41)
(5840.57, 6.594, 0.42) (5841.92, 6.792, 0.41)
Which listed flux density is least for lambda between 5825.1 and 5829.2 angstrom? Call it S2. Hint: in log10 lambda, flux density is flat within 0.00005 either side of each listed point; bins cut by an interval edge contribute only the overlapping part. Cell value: 6.172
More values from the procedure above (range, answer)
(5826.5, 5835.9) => 6.102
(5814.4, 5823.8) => 5.542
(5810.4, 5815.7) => 6.1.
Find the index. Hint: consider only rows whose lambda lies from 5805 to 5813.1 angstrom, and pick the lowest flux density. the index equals 6.383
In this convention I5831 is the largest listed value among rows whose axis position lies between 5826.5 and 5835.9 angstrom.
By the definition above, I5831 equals 7.101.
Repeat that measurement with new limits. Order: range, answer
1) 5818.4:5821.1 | 6.584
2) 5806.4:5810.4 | 6.813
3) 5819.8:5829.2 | 6.759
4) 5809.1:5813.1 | 7.126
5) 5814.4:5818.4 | 6.443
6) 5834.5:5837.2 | 6.102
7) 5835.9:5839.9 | 6.054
